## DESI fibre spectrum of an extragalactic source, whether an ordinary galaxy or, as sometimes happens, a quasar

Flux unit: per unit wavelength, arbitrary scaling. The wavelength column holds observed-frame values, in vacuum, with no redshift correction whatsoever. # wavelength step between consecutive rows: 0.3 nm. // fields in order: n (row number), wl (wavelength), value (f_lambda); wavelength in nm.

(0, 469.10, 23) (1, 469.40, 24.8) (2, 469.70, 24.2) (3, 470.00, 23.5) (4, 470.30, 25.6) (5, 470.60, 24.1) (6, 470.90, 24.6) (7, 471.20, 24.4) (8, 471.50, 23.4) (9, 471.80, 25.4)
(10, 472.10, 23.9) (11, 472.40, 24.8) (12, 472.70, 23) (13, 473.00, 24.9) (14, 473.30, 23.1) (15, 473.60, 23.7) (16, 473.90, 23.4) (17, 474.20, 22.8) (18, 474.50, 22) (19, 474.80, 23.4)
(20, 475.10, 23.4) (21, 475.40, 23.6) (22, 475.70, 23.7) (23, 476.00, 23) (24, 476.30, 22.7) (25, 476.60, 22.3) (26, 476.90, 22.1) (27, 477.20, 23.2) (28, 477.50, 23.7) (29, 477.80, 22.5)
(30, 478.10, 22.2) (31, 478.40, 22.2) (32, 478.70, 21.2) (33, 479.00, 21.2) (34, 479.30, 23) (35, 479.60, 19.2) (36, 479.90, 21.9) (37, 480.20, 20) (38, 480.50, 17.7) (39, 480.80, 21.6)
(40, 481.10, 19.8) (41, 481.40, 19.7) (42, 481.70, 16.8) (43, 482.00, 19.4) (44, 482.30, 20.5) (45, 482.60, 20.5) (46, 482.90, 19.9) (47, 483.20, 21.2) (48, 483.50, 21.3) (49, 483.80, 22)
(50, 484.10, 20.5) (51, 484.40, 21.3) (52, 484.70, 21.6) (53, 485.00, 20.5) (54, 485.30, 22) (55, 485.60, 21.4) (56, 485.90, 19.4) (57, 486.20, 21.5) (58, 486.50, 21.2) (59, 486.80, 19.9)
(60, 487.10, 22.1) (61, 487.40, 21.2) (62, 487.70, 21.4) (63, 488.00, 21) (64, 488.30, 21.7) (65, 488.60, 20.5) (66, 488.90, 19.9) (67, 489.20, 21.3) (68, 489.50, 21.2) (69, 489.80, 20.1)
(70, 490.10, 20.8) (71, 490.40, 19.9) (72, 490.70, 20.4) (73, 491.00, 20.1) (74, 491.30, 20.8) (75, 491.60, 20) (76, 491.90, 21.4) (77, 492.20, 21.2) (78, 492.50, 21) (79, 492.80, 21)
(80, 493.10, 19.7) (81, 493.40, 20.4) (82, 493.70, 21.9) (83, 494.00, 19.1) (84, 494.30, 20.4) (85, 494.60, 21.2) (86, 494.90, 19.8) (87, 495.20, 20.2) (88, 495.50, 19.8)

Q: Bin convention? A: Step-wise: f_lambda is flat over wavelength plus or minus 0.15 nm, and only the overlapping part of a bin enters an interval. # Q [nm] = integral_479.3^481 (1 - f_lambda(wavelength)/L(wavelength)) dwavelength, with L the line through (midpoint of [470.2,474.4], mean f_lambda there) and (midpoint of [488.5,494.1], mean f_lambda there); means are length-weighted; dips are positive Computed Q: 0.17 nm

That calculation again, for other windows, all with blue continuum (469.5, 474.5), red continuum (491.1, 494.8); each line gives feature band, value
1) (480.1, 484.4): 0.432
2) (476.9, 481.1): 0.261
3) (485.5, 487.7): 0.070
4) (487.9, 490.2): 0.051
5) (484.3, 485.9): 0.053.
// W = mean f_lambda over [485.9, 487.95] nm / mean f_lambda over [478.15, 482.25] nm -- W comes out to 1.04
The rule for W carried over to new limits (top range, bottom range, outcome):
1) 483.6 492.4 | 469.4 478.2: 0.89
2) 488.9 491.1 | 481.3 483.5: 1.03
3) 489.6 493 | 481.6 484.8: 1.01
